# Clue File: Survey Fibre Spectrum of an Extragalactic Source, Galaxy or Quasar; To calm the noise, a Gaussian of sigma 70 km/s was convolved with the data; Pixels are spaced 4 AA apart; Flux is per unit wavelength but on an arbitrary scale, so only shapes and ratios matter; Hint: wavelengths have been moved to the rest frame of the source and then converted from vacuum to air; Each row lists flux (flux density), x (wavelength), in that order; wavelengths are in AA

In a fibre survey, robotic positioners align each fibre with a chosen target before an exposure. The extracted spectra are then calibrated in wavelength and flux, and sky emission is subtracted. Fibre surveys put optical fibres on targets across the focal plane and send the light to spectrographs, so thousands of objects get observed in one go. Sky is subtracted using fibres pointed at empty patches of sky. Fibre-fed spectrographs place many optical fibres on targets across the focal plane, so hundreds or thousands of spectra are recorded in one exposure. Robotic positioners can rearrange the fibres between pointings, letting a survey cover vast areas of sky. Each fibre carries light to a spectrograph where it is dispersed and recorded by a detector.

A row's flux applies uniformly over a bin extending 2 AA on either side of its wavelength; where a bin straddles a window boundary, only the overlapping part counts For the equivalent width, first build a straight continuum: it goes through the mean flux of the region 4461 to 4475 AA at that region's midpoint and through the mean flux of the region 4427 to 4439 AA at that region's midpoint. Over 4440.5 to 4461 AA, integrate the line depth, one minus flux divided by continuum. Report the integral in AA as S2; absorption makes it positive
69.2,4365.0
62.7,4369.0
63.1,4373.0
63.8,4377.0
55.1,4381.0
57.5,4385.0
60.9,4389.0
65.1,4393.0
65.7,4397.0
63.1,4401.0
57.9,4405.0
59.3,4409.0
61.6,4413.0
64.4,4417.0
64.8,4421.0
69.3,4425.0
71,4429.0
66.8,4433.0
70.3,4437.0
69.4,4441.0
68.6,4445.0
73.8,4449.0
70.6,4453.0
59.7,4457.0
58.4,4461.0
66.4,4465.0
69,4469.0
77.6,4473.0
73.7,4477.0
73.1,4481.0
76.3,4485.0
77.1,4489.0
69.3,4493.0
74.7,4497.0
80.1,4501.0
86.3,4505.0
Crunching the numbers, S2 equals 0.57 AA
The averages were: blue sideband 69.4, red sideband 69.2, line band 67.4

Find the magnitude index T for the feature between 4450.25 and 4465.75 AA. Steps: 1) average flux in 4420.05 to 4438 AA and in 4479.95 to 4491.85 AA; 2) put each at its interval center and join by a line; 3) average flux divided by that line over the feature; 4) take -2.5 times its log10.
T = 0.13 mag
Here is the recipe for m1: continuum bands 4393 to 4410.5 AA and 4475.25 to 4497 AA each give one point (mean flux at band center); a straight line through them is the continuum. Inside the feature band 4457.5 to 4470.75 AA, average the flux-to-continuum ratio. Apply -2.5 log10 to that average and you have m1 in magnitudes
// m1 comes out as 0.11 mag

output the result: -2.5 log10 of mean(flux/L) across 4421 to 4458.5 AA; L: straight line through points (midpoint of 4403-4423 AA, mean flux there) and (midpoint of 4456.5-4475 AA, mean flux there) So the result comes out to -0.07 mag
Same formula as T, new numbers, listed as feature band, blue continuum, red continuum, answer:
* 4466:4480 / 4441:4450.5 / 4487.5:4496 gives -0.01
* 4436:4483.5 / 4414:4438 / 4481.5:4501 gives 0.03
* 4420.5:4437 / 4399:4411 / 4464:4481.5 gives -0.07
